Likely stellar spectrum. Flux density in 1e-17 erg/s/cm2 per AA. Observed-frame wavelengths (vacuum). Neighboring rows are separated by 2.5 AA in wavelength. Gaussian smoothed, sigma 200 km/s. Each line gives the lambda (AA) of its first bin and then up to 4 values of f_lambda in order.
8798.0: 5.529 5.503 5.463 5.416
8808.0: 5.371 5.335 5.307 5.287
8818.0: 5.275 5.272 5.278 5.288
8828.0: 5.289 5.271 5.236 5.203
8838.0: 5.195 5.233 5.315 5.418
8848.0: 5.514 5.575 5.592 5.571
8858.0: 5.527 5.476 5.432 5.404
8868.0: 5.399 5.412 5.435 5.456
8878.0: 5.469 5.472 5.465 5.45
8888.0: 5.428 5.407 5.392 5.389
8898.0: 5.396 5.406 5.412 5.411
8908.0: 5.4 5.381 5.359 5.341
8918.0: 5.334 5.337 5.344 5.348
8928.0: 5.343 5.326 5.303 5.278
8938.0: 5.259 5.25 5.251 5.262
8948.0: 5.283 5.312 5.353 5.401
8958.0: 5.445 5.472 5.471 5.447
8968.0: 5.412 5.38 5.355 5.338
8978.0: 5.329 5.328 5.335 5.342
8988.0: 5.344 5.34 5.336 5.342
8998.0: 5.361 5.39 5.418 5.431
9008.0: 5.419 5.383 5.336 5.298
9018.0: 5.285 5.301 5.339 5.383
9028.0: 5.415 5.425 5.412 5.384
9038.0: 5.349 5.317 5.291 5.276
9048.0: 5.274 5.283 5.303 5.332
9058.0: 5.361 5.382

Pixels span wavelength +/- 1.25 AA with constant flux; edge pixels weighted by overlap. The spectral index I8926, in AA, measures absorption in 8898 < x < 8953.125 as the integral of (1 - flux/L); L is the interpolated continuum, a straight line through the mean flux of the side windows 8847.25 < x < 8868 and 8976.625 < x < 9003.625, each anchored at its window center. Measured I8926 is 0.94 AA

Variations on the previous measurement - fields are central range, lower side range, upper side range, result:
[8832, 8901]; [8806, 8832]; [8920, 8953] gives -1.52 AA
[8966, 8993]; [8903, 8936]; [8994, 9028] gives 0.03 AA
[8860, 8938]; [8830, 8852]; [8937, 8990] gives -0.71 AA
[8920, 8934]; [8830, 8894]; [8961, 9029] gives 0.15 AA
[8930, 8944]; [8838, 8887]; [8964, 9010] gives 0.32 AA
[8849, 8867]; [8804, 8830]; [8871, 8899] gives -0.42 AA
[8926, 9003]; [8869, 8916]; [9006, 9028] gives 0.43 AA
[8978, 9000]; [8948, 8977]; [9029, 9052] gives 0.13 AA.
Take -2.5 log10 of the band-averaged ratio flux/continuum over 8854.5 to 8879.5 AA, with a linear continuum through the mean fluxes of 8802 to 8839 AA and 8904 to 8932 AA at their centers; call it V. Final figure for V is -0.03 mag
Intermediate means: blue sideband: 5.3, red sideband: 5.36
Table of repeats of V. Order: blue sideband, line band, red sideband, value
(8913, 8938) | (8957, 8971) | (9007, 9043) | -0.02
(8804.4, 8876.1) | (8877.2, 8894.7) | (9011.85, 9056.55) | -0.02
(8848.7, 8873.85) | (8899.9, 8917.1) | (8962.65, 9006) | 0.01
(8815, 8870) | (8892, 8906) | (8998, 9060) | -0.01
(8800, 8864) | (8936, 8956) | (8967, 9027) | 0.01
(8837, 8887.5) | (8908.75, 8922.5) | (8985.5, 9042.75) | 0.01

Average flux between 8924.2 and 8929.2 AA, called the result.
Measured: 5.35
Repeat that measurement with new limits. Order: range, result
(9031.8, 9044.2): 5.35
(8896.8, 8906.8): 5.41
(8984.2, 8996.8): 5.34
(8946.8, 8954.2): 5.32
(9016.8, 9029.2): 5.34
